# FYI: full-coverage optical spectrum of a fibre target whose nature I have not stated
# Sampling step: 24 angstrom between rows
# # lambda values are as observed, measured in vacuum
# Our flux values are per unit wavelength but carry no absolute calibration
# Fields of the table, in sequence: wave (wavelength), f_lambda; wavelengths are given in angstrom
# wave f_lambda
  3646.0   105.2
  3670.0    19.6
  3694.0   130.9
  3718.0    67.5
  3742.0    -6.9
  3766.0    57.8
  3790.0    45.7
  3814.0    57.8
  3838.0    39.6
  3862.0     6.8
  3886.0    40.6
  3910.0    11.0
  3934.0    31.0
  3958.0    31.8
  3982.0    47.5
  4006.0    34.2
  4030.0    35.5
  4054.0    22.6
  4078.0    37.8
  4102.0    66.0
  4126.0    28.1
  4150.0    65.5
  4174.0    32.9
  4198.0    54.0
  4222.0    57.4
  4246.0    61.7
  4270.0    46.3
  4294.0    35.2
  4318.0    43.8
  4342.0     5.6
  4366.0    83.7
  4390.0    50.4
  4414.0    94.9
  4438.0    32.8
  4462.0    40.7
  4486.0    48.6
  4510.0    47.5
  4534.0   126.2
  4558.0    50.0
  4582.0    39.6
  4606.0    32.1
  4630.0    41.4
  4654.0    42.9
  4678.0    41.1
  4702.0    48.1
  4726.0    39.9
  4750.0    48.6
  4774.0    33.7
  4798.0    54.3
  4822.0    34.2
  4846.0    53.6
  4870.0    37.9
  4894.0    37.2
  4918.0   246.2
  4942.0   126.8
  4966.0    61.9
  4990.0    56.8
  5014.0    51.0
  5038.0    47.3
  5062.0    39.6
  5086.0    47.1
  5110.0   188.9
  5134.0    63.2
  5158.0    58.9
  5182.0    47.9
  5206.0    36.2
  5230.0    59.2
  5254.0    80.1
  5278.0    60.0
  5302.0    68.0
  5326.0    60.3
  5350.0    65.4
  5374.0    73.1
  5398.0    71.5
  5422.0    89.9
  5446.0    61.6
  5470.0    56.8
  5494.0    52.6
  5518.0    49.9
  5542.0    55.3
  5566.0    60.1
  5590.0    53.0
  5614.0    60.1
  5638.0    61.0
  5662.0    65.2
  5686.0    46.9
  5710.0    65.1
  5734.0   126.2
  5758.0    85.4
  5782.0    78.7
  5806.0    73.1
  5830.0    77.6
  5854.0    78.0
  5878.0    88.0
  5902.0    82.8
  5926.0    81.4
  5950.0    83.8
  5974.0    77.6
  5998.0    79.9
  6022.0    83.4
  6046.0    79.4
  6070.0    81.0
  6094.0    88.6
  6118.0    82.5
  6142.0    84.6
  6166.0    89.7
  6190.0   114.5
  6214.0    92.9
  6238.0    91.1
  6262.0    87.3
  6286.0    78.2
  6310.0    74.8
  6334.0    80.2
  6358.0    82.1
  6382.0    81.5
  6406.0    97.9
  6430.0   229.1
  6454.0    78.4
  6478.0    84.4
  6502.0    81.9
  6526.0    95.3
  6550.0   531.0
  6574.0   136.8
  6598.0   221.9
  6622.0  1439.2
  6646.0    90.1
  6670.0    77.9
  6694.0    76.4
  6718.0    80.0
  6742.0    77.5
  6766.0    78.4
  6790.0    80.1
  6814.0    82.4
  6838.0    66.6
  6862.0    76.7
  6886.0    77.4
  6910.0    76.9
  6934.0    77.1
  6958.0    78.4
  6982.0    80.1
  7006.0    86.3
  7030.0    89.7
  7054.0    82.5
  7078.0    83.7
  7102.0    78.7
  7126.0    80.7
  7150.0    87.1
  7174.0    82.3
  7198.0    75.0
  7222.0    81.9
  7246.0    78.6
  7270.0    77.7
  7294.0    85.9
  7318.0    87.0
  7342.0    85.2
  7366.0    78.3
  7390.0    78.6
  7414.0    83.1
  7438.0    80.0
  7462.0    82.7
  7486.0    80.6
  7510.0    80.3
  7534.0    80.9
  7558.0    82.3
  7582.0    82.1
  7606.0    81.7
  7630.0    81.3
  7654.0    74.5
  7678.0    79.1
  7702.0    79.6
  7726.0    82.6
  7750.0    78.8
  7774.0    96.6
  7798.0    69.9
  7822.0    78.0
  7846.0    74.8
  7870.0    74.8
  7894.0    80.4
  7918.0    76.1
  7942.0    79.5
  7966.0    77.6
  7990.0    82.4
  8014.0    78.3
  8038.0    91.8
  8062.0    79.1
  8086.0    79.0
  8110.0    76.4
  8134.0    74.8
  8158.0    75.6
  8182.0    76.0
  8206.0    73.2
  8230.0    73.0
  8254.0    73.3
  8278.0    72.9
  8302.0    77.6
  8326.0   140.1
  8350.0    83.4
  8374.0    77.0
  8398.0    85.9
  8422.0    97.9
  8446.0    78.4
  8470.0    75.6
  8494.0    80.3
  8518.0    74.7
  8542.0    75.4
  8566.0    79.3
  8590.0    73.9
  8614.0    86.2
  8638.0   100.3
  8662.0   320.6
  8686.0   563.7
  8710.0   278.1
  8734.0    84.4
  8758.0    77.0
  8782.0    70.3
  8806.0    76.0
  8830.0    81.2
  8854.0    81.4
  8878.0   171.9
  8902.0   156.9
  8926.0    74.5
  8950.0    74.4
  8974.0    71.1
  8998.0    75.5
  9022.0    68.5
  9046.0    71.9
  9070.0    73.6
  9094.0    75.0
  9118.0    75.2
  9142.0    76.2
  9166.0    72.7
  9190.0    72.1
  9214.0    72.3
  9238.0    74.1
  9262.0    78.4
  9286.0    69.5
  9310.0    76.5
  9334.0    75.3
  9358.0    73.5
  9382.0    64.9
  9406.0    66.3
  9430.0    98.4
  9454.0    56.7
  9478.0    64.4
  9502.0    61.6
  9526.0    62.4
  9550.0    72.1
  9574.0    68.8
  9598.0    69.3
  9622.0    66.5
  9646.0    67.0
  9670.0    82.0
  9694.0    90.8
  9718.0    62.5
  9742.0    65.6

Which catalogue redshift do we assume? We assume 0.32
